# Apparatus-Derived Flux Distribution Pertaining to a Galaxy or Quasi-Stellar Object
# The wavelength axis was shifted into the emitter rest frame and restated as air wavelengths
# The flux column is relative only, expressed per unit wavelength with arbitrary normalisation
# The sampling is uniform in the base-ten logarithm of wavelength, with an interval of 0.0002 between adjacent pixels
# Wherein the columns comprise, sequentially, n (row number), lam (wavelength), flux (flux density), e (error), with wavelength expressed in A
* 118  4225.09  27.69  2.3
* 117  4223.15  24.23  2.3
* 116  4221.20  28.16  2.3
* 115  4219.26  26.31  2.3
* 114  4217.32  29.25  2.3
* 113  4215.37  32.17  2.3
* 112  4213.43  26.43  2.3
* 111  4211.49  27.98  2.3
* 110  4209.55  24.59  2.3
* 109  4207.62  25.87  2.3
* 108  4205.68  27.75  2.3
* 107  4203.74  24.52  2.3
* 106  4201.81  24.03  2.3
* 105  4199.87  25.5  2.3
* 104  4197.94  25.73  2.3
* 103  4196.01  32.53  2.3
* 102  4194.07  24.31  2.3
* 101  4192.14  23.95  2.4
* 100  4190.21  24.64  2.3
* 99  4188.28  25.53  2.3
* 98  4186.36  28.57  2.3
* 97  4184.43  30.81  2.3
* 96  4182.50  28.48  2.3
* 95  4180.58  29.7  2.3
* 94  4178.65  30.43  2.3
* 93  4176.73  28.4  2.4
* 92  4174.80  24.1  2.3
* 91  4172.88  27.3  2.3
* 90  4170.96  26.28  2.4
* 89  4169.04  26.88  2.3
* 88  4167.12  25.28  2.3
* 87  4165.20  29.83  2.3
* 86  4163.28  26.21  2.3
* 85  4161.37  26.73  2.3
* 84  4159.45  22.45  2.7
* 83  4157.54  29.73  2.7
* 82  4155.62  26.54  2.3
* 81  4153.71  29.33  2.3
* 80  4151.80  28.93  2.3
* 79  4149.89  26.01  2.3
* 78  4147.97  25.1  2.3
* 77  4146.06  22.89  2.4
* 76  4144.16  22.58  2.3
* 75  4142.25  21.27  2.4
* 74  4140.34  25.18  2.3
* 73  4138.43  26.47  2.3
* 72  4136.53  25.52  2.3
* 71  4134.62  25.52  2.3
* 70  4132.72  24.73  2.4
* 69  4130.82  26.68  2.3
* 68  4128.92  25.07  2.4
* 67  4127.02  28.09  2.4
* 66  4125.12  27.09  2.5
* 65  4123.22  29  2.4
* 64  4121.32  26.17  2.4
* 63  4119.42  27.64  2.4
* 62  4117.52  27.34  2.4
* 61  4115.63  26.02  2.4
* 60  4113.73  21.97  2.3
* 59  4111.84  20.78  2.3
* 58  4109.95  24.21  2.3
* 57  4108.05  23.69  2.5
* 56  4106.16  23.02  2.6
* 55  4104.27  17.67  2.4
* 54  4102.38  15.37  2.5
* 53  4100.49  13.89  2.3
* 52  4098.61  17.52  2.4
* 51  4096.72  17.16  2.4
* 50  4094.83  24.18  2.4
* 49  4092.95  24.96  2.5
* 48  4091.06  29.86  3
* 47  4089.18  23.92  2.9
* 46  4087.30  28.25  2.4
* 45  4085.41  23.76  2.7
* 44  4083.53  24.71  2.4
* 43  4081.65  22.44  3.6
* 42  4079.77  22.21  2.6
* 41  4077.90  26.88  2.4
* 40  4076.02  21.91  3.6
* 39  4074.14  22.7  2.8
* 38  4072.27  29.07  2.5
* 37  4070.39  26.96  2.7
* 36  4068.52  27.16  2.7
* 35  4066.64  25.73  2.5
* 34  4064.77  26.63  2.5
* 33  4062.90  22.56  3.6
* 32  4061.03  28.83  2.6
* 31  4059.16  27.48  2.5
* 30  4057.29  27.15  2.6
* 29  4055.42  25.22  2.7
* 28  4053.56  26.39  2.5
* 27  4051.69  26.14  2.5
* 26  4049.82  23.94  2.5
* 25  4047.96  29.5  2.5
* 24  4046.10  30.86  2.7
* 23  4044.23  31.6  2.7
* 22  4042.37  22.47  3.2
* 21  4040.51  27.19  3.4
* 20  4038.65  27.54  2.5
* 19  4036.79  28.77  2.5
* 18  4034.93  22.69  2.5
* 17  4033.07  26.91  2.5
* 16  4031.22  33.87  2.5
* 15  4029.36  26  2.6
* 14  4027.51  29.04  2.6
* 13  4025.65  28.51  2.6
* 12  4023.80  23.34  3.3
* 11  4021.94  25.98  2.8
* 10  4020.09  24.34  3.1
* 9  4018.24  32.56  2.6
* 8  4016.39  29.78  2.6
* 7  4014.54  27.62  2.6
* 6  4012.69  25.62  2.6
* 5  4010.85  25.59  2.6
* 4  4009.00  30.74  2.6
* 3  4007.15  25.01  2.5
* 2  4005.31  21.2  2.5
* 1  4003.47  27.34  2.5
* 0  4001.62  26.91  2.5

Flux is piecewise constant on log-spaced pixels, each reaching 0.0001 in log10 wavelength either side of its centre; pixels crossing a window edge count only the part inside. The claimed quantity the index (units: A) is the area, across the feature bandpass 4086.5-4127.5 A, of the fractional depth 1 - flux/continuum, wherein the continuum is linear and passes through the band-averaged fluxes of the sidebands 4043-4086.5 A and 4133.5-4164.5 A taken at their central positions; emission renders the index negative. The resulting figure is 3.79 A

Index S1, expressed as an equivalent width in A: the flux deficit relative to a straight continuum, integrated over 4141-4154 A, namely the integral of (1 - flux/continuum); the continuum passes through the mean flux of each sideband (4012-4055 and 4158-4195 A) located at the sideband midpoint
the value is 0.98 A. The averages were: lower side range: 27.4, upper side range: 26.9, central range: 24.9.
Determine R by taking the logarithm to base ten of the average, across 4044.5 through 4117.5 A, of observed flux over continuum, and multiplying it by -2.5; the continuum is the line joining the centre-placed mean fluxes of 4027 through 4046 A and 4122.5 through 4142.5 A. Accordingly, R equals 0.11 mag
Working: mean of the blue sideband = 27.7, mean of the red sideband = 26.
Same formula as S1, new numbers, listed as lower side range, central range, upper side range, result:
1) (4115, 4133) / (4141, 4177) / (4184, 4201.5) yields 0.93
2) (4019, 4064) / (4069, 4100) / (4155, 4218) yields 3.37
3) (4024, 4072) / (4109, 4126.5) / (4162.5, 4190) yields 1.12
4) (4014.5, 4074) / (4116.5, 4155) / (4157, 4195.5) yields 1.47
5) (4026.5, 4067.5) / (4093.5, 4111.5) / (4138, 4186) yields 4.77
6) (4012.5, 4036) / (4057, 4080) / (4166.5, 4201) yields 1.27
